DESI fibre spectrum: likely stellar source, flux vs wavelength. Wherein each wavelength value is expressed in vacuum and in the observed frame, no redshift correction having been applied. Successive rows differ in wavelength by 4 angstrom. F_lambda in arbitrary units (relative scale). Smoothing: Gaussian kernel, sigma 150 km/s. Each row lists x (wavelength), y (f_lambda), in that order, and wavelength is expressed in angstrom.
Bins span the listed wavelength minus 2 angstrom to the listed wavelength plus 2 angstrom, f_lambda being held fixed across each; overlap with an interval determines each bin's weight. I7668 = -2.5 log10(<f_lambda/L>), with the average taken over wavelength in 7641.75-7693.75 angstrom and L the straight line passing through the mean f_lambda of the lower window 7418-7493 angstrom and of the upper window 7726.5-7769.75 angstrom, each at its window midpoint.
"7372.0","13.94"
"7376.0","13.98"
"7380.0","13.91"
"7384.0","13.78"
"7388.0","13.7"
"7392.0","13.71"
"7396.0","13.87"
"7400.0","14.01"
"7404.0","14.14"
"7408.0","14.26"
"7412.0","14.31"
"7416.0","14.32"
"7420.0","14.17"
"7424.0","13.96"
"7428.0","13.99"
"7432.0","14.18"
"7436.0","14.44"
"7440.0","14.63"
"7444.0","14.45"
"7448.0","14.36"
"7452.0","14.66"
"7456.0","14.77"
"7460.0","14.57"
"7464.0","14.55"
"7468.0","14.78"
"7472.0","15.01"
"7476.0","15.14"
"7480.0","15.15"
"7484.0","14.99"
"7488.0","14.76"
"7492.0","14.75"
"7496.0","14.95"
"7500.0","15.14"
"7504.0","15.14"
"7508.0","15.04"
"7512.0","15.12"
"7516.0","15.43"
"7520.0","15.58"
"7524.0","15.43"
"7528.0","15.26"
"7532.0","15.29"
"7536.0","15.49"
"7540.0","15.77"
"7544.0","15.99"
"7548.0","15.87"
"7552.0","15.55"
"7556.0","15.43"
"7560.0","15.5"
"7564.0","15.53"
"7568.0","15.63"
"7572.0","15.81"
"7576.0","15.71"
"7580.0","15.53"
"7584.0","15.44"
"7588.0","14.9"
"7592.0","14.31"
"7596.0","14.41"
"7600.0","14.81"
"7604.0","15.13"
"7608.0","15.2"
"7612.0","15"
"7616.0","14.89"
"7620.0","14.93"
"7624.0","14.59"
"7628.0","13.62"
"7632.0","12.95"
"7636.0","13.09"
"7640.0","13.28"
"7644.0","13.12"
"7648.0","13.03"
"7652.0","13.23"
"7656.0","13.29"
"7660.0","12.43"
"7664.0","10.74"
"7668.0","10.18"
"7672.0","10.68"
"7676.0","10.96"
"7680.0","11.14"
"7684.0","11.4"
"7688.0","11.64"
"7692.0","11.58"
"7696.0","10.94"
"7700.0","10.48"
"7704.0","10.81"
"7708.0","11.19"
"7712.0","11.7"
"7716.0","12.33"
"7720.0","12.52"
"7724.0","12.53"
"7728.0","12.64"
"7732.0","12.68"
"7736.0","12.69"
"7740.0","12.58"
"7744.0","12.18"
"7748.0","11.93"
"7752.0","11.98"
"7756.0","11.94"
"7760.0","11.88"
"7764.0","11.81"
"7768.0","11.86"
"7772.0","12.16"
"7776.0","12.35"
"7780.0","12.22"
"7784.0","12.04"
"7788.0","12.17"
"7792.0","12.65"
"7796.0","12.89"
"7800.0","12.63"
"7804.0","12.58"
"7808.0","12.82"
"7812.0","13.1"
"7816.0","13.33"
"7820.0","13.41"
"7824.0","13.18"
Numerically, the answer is 0.09 mag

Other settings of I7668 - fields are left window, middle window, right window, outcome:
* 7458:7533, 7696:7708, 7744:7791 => 0.18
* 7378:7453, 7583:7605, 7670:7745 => -0.17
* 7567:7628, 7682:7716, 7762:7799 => 0.19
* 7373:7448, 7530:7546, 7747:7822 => -0.16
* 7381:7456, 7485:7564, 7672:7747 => -0.16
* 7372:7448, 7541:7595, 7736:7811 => -0.16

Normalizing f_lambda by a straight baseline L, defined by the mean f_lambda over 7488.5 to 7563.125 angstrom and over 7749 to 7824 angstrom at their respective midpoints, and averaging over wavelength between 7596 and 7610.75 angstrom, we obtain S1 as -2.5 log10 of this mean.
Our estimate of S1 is -0.03 mag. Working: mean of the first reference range 15.4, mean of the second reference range 12.4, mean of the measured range 15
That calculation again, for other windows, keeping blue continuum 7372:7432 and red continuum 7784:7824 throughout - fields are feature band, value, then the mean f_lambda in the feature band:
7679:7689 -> 0.158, 11.4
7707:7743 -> 0.060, 12.3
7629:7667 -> 0.045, 12.7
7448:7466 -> -0.058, 14.6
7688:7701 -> 0.180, 11.1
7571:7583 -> -0.161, 15.7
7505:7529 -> -0.123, 15.3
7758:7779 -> 0.079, 12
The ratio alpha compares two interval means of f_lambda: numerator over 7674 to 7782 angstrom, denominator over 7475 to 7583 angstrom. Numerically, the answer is 0.8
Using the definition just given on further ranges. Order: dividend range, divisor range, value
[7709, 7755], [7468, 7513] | 0.82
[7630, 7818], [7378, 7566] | 0.82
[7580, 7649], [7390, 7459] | 1.01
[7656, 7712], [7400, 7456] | 0.78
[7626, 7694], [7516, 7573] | 0.78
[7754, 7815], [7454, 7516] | 0.83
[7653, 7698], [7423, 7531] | 0.77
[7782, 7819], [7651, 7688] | 1.10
